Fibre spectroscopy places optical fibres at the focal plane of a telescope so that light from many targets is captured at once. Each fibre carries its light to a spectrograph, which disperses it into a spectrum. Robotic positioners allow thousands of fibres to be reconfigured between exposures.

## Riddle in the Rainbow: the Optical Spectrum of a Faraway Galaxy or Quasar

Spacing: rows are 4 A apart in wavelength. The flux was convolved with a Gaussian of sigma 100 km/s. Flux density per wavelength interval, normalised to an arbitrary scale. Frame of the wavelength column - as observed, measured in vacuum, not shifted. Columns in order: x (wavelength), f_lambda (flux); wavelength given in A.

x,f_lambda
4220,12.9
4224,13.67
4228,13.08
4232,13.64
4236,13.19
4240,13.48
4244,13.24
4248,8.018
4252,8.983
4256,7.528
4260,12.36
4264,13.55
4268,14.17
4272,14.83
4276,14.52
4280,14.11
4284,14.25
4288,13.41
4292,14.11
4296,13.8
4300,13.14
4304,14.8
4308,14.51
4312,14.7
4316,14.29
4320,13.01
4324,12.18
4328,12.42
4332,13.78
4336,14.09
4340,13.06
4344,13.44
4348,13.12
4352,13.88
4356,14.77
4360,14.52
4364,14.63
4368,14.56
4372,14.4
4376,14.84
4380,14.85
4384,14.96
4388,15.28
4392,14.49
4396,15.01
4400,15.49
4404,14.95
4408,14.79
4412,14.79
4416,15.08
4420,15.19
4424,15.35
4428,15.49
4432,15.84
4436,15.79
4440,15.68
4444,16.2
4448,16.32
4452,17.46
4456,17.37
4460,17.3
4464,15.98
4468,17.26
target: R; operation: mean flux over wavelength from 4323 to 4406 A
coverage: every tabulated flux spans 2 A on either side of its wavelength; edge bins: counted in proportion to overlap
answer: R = 14.2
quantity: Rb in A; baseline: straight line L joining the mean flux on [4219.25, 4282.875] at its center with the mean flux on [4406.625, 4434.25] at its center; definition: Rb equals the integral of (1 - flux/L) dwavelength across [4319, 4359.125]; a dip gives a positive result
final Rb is 1.6 A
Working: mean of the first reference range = 12.6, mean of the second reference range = 15.2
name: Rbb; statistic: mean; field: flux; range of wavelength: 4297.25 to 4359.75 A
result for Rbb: 13.7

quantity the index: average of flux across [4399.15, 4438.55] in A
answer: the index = 15.3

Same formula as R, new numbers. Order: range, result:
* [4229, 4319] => 13.1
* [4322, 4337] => 13.1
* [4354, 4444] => 15.1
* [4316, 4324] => 13.1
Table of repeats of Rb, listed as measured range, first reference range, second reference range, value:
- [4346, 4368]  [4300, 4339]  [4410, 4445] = 0.2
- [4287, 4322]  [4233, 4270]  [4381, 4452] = -3.1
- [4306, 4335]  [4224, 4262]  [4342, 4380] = -0.5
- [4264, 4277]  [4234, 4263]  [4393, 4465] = -3.0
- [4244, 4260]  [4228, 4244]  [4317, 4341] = 4.8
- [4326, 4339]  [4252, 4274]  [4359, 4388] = 0.4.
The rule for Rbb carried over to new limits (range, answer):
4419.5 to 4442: 15.6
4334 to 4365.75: 13.9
